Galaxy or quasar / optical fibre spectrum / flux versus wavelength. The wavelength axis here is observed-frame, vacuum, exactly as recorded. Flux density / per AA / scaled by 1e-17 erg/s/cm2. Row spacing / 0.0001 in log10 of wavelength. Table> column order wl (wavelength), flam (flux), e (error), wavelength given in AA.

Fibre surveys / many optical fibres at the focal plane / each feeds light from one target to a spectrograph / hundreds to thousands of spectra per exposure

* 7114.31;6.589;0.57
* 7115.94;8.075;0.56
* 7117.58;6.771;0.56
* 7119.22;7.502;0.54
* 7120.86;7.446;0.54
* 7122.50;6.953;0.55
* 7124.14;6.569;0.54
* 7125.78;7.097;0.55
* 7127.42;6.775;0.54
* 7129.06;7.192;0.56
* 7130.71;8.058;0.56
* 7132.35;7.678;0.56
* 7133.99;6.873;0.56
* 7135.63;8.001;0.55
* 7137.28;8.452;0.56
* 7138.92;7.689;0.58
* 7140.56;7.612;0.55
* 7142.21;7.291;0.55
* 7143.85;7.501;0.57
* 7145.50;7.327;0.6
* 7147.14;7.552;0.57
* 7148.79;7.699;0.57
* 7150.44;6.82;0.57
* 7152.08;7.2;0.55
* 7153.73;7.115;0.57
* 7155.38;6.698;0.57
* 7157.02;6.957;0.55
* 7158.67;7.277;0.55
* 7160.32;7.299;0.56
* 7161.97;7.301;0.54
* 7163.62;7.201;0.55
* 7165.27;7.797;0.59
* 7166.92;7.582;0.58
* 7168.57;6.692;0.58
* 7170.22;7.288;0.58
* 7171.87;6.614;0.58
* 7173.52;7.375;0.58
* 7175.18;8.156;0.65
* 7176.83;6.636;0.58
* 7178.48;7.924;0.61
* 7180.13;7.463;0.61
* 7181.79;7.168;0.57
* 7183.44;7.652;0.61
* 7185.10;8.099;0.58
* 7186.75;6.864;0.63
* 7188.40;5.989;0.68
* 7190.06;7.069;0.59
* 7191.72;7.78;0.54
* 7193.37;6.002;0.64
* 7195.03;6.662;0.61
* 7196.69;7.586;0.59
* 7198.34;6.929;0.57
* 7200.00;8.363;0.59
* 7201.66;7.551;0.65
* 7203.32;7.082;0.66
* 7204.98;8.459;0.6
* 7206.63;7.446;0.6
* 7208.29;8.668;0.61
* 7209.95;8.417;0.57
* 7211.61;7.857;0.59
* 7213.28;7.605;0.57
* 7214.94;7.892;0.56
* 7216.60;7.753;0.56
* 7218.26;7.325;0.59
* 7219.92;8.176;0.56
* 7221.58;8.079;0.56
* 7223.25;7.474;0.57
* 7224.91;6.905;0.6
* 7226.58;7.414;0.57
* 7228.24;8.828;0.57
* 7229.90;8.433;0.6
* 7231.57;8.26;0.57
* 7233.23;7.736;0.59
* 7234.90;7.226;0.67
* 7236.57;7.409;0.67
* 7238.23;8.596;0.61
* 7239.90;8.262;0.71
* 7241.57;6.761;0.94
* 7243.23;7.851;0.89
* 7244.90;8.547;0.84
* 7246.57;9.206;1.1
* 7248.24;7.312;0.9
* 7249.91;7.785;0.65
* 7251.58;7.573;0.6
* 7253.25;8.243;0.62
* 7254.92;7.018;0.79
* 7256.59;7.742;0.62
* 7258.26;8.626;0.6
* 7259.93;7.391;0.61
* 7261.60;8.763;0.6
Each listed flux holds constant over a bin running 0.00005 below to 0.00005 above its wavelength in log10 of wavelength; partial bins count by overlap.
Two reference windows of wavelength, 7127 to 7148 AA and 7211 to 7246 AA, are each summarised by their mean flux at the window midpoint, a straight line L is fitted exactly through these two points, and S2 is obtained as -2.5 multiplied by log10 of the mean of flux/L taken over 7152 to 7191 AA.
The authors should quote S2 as 0.063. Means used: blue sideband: 7.55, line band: 7.23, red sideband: 7.84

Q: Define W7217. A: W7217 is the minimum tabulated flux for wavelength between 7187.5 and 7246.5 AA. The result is 5.989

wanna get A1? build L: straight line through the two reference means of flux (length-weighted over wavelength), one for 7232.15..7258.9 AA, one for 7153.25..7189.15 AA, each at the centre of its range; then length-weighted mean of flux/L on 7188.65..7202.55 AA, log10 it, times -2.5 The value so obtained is 0.04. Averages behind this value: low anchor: 7.24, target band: 7.19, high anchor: 7.87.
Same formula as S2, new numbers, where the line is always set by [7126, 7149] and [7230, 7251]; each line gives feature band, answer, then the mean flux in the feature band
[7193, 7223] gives 0.02 mag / 7.68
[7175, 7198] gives 0.08 mag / 7.19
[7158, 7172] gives 0.06 mag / 7.26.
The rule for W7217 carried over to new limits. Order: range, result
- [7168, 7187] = 6.614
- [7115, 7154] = 6.569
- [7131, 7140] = 6.873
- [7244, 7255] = 7.018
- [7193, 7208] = 6.002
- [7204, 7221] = 7.325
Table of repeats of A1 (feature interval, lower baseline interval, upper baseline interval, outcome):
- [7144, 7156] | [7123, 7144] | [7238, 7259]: 0.04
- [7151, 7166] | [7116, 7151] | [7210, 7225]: 0.04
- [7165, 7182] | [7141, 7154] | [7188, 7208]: 0.00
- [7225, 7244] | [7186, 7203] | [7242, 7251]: 0.00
